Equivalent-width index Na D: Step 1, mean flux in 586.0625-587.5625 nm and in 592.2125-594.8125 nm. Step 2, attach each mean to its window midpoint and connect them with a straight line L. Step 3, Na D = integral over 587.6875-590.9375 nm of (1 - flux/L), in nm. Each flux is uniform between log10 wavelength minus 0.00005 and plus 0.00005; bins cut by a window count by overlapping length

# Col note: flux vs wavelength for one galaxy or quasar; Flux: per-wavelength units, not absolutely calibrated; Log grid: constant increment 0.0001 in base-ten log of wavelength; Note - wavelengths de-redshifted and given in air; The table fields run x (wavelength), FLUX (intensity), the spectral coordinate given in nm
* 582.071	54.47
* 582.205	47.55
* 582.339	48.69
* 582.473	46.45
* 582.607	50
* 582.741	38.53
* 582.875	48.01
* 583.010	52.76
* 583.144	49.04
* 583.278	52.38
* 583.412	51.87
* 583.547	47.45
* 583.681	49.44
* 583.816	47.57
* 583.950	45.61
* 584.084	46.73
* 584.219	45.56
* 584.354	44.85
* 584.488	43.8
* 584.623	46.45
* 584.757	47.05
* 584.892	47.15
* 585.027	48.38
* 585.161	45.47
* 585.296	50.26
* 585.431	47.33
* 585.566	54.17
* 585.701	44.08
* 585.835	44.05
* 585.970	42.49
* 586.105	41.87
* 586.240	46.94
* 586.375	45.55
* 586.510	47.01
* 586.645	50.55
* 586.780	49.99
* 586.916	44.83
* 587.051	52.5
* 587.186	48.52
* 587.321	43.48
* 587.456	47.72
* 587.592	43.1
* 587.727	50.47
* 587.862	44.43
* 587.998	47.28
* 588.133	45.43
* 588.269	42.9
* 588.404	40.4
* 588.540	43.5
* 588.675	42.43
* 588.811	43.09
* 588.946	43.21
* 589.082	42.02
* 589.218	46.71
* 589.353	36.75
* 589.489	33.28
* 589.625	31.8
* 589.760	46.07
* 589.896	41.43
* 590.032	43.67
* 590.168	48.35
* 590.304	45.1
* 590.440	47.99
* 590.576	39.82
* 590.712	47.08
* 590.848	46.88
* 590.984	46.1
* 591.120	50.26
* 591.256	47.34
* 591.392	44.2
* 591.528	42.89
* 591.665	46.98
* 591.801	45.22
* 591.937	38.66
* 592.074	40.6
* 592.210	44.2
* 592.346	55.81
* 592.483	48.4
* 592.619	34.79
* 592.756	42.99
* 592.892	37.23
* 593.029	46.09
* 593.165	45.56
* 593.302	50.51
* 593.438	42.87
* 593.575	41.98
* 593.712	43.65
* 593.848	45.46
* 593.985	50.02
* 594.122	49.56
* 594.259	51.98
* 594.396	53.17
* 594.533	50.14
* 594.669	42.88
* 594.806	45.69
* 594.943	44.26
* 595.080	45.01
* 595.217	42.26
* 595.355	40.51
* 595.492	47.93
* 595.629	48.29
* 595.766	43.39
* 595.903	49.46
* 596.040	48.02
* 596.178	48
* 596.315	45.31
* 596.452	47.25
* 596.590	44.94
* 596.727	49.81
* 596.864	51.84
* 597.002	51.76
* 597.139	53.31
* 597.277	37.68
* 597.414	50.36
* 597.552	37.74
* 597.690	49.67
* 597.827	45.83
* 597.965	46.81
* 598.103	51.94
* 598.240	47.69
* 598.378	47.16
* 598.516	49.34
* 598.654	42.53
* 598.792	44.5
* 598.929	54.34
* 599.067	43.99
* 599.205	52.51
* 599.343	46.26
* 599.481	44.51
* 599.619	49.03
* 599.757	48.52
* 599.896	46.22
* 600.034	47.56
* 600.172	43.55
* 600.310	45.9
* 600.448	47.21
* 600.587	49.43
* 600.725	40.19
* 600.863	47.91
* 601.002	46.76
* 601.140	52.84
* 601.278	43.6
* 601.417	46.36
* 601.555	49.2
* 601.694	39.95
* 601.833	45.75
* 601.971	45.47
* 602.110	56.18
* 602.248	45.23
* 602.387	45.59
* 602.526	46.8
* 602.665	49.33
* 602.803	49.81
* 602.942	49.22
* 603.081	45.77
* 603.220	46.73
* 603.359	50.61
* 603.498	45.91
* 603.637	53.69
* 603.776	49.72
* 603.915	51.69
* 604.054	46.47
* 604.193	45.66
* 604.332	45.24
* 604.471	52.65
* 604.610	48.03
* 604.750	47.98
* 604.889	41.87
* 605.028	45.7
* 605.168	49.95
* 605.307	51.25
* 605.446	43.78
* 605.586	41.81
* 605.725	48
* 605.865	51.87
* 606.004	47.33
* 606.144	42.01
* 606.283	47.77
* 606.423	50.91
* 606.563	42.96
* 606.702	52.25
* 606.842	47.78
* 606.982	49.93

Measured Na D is 0.244 nm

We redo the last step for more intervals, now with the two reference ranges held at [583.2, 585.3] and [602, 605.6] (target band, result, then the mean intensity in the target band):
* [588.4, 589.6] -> 0.166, 41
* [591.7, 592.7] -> 0.076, 44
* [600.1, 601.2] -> 0.029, 46.7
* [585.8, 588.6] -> 0.096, 45.9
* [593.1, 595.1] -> 0.035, 46.9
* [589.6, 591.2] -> 0.091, 44.9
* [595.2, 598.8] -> 0.069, 46.9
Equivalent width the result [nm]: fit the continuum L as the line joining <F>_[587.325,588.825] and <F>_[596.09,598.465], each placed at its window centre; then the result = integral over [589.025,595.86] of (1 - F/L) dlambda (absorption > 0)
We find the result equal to 0.190 nm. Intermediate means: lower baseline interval 44.6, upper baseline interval 47.5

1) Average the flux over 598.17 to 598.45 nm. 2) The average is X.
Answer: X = 47.5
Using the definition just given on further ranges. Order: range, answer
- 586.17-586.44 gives 46.2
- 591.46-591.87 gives 45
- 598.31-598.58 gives 48.2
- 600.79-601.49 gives 47.5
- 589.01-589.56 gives 39.6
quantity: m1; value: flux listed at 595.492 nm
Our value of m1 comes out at 47.93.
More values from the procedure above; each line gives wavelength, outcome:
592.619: 34.79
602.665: 49.33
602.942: 49.22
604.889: 41.87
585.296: 50.26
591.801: 45.22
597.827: 45.83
